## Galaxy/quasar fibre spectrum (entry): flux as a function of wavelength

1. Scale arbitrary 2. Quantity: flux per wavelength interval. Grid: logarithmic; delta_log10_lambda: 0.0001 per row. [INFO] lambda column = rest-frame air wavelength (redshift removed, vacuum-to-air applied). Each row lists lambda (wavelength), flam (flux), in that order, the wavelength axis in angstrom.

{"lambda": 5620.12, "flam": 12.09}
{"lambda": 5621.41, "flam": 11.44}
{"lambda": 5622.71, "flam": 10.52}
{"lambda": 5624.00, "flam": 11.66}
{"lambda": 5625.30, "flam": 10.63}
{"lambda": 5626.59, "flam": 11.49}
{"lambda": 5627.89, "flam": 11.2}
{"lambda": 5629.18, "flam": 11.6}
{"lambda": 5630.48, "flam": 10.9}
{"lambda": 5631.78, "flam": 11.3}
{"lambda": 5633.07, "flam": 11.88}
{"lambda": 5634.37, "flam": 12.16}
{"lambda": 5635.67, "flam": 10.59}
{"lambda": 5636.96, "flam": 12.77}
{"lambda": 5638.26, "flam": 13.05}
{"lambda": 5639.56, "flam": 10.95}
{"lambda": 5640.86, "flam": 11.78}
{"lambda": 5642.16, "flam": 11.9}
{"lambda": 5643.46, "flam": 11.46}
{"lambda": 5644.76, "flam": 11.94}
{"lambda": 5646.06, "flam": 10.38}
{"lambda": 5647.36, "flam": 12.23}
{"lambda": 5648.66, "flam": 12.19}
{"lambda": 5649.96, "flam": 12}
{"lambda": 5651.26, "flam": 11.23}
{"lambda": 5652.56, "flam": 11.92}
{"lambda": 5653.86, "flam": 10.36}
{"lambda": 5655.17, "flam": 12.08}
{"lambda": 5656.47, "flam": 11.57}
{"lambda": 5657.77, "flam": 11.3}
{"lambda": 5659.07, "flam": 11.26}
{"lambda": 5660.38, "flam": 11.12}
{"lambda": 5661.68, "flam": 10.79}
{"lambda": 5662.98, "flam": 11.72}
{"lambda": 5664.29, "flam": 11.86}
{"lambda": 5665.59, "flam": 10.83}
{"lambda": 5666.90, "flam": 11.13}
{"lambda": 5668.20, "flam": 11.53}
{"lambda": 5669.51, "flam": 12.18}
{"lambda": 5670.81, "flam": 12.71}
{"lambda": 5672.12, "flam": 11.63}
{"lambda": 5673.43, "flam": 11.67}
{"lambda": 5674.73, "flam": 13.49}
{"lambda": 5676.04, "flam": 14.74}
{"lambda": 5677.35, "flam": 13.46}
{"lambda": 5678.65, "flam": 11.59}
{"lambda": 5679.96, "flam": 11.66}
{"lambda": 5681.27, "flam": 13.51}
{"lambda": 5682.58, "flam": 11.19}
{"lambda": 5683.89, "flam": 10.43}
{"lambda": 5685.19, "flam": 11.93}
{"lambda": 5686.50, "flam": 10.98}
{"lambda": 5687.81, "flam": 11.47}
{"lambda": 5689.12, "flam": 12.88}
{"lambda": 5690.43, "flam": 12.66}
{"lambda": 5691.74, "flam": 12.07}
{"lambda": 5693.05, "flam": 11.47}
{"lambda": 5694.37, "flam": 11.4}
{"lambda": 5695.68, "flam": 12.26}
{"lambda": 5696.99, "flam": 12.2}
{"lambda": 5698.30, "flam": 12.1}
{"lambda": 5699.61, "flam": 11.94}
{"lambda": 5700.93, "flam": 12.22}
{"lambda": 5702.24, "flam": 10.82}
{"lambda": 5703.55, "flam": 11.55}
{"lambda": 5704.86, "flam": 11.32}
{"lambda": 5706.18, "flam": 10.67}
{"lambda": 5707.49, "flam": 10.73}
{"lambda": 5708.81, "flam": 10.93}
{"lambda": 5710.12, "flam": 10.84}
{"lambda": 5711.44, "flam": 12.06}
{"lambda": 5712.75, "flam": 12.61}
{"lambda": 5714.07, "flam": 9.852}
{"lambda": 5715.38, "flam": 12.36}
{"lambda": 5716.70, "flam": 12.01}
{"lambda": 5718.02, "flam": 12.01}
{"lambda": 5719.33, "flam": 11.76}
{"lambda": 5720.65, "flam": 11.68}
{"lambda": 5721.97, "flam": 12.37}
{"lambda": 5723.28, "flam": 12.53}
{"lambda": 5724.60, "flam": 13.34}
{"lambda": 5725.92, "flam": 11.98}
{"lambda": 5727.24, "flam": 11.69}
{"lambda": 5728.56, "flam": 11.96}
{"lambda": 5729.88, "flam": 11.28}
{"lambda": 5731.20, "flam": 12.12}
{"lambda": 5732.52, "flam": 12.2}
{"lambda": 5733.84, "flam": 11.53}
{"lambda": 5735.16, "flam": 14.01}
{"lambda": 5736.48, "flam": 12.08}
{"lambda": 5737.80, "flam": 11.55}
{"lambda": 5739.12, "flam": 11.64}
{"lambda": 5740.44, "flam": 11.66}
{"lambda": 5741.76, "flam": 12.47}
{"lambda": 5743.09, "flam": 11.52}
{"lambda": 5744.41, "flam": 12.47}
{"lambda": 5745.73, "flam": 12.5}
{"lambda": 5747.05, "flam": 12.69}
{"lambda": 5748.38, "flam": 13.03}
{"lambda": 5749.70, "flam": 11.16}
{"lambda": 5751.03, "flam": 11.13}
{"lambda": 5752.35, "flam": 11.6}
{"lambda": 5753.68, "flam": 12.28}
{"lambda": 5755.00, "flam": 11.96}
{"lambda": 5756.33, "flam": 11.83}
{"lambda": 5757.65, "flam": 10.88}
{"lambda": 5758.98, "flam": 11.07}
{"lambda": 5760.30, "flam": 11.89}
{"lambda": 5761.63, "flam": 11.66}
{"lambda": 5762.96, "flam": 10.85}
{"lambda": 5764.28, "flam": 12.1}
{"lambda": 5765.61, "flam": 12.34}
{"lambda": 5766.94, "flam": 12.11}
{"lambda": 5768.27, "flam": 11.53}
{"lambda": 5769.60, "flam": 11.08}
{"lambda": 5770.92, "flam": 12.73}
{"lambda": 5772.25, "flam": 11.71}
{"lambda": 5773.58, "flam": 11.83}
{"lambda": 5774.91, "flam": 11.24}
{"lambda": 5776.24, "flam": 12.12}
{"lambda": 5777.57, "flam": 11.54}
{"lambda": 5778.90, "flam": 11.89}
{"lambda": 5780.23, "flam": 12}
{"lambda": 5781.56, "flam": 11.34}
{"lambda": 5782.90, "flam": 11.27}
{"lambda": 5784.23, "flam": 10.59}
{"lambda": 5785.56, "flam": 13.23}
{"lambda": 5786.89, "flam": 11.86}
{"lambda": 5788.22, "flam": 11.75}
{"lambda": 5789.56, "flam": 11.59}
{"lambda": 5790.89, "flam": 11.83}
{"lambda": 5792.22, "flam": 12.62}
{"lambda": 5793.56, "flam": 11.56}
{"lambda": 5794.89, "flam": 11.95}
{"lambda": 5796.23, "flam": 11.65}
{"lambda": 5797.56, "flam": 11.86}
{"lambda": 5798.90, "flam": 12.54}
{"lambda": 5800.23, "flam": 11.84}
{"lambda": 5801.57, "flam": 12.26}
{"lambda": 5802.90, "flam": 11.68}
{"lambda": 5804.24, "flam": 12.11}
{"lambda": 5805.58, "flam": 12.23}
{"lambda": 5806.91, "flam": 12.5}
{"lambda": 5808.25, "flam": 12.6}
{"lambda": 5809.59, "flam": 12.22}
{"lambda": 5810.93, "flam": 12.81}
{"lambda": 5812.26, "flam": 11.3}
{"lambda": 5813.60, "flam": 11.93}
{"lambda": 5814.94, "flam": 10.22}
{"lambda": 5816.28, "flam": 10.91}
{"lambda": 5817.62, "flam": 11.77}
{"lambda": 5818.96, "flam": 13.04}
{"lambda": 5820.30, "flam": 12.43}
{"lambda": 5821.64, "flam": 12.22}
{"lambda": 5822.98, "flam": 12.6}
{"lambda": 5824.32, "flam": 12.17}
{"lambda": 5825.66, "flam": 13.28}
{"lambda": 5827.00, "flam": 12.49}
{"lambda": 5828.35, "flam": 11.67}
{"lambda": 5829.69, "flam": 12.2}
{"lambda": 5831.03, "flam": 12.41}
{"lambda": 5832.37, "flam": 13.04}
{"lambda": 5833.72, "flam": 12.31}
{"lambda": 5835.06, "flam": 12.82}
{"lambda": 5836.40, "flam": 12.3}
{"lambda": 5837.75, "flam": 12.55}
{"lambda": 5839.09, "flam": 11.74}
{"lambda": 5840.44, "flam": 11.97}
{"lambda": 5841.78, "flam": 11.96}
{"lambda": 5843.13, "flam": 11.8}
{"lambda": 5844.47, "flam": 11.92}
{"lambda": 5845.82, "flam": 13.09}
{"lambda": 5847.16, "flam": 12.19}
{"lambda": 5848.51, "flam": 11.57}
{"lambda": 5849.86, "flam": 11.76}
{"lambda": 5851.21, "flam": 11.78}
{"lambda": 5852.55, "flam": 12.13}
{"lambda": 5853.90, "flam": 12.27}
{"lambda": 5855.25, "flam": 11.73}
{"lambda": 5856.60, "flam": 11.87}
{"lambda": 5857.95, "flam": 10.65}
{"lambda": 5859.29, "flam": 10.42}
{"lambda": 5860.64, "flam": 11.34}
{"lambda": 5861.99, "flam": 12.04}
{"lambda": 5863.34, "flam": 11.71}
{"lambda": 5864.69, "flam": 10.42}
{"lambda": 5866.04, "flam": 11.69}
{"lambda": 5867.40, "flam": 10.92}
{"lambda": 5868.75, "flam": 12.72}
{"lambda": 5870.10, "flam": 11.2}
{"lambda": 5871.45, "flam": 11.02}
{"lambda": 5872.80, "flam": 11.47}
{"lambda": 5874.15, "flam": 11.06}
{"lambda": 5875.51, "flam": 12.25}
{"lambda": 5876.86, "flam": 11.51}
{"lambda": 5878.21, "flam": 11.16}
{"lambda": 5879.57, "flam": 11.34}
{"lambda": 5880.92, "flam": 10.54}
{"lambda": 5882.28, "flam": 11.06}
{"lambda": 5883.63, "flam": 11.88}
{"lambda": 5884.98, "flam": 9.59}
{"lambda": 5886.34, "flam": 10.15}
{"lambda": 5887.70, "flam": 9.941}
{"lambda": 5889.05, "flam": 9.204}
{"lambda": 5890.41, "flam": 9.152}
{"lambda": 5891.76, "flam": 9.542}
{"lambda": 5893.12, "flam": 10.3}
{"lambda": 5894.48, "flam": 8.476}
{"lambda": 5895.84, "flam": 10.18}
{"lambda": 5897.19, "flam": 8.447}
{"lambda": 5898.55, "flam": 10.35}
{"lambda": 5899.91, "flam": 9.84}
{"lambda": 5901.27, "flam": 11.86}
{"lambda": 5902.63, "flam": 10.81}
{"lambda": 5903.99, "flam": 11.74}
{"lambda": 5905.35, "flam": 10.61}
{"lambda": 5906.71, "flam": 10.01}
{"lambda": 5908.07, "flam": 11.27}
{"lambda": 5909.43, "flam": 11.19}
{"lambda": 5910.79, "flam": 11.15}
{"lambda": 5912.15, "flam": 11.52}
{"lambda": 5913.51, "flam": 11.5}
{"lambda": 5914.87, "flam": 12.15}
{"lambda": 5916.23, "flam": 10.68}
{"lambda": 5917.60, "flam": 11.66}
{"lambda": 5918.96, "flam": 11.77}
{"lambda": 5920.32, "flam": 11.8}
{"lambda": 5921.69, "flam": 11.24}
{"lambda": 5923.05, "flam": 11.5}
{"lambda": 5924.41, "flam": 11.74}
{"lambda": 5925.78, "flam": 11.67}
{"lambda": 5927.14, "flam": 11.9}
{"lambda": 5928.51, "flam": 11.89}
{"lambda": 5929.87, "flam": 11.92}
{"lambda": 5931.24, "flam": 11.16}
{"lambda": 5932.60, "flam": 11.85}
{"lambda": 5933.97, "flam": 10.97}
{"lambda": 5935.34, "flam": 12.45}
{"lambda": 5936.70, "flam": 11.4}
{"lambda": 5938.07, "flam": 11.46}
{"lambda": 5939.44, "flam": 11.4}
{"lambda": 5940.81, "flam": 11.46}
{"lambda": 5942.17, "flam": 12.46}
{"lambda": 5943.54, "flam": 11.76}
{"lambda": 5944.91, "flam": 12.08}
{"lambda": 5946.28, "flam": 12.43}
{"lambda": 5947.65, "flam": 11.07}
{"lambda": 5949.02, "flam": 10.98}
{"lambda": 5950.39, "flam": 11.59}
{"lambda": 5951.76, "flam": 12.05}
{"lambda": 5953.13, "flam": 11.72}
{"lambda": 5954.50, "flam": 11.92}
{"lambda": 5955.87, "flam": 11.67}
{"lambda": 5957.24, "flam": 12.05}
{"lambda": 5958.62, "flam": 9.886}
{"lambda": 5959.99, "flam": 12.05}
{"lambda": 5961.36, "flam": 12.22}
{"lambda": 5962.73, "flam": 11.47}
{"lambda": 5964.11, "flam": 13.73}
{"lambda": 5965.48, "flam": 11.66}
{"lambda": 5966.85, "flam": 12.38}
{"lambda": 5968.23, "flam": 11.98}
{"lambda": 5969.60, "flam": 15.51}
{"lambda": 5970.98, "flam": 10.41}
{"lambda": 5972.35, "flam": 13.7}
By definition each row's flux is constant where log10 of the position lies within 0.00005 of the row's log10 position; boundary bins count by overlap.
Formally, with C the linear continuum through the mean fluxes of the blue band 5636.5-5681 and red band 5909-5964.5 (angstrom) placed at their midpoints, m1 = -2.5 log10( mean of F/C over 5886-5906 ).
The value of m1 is 0.17 mag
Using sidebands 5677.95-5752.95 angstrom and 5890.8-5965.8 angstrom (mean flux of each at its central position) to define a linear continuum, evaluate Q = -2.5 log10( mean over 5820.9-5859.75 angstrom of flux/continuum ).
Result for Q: -0.05 mag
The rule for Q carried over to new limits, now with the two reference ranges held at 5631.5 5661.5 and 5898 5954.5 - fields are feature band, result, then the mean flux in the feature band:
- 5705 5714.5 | 0.04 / 11.1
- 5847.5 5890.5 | 0.03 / 11.2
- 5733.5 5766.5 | -0.03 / 11.9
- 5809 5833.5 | -0.06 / 12.2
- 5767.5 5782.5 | -0.02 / 11.7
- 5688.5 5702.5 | -0.04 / 12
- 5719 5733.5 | -0.05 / 12.1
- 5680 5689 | -0.01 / 11.7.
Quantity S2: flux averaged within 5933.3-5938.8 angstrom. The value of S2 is 11.6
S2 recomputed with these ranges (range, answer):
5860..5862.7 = 11.7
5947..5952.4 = 11.4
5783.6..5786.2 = 11.9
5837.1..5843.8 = 12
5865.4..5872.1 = 11.5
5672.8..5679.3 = 13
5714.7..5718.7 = 12.1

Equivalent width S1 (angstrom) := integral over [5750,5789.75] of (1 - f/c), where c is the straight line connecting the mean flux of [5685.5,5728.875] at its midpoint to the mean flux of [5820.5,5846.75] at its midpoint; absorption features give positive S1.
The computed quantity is 1.20 angstrom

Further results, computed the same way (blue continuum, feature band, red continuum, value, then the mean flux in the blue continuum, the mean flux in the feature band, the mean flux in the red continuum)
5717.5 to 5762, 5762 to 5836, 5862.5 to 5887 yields -2.2 angstrom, 12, 12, 11.2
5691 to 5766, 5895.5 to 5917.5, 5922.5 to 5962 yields 1.6 angstrom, 11.8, 10.9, 11.7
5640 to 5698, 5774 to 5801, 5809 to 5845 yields 0.6 angstrom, 11.8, 11.8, 12.2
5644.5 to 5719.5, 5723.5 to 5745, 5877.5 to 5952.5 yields -0.9 angstrom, 11.7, 12.1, 11.1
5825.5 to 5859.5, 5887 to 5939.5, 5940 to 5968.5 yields 4.2 angstrom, 12.1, 11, 11.8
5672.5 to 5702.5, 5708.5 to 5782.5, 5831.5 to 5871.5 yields 0.9 angstrom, 12.1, 11.9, 11.8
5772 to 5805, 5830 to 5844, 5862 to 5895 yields -1.2 angstrom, 11.8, 12.3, 10.8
